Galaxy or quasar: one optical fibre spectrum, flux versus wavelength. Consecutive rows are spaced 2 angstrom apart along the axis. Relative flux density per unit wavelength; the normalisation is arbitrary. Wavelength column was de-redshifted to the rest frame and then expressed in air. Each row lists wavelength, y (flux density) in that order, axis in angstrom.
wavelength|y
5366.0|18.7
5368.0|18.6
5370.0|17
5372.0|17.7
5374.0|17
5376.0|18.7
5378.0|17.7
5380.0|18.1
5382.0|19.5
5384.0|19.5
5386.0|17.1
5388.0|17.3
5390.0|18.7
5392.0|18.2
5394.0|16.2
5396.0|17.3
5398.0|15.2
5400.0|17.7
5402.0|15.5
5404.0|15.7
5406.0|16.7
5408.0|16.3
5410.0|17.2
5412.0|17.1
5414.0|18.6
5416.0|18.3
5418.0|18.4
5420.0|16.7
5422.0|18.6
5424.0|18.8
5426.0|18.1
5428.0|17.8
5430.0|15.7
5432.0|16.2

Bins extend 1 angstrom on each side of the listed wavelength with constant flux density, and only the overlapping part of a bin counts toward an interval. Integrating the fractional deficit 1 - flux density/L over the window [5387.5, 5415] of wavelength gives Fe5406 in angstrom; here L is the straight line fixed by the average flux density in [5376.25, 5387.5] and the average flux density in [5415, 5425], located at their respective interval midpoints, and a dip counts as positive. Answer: 1.9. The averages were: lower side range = 18.4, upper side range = 18.2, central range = 17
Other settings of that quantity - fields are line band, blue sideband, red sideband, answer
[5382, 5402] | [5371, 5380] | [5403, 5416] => 0.0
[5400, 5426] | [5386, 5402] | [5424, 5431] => -0.1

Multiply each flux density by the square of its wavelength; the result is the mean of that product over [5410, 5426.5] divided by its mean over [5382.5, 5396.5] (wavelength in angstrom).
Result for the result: 1.0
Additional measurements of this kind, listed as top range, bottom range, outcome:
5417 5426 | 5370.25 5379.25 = 1.04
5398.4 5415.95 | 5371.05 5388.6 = 0.94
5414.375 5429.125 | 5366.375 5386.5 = 1.02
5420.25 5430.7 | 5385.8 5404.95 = 1.06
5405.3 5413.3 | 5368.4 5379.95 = 0.97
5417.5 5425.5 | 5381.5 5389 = 1.00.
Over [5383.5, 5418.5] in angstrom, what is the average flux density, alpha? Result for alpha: 17.2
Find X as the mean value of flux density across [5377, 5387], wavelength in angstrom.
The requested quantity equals 18.4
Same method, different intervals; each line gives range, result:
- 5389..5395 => 17.7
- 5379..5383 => 18.8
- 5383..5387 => 18.3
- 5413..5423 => 18.1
